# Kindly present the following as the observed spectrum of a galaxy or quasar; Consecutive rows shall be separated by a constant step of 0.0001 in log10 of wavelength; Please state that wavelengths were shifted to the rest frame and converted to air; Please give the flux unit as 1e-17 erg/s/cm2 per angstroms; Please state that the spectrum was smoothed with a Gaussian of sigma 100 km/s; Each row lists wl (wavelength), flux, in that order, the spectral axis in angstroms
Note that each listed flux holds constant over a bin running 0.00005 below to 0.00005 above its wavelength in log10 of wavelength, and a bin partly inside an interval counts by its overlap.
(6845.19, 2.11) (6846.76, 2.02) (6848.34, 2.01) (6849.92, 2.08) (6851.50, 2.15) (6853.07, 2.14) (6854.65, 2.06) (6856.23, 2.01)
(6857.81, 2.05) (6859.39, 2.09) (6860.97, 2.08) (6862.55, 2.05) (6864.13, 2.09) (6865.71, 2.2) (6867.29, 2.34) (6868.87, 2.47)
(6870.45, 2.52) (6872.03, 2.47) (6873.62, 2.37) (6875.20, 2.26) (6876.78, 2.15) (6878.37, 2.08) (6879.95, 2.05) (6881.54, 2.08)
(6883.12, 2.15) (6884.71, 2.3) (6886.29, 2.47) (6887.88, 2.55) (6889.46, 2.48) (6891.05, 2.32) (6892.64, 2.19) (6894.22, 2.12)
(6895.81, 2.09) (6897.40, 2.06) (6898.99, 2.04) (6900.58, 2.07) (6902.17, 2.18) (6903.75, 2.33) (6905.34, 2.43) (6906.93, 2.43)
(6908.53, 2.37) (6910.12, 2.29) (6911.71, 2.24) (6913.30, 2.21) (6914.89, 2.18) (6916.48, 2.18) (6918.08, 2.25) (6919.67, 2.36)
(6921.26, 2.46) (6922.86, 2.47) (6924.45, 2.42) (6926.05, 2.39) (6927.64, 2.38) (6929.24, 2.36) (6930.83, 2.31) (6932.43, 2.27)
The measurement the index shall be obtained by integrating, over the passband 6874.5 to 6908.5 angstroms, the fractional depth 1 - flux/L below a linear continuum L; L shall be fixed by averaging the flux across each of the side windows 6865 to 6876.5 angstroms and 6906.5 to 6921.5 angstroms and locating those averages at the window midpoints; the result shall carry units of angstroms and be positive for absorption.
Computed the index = 1.4 angstroms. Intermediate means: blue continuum 2.37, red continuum 2.29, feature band 2.23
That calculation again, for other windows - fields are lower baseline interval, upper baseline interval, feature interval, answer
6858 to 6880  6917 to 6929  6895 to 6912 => 0.7 angstroms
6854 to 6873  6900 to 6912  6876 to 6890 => 0.0 angstroms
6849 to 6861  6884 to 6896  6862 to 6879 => -0.7 angstroms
